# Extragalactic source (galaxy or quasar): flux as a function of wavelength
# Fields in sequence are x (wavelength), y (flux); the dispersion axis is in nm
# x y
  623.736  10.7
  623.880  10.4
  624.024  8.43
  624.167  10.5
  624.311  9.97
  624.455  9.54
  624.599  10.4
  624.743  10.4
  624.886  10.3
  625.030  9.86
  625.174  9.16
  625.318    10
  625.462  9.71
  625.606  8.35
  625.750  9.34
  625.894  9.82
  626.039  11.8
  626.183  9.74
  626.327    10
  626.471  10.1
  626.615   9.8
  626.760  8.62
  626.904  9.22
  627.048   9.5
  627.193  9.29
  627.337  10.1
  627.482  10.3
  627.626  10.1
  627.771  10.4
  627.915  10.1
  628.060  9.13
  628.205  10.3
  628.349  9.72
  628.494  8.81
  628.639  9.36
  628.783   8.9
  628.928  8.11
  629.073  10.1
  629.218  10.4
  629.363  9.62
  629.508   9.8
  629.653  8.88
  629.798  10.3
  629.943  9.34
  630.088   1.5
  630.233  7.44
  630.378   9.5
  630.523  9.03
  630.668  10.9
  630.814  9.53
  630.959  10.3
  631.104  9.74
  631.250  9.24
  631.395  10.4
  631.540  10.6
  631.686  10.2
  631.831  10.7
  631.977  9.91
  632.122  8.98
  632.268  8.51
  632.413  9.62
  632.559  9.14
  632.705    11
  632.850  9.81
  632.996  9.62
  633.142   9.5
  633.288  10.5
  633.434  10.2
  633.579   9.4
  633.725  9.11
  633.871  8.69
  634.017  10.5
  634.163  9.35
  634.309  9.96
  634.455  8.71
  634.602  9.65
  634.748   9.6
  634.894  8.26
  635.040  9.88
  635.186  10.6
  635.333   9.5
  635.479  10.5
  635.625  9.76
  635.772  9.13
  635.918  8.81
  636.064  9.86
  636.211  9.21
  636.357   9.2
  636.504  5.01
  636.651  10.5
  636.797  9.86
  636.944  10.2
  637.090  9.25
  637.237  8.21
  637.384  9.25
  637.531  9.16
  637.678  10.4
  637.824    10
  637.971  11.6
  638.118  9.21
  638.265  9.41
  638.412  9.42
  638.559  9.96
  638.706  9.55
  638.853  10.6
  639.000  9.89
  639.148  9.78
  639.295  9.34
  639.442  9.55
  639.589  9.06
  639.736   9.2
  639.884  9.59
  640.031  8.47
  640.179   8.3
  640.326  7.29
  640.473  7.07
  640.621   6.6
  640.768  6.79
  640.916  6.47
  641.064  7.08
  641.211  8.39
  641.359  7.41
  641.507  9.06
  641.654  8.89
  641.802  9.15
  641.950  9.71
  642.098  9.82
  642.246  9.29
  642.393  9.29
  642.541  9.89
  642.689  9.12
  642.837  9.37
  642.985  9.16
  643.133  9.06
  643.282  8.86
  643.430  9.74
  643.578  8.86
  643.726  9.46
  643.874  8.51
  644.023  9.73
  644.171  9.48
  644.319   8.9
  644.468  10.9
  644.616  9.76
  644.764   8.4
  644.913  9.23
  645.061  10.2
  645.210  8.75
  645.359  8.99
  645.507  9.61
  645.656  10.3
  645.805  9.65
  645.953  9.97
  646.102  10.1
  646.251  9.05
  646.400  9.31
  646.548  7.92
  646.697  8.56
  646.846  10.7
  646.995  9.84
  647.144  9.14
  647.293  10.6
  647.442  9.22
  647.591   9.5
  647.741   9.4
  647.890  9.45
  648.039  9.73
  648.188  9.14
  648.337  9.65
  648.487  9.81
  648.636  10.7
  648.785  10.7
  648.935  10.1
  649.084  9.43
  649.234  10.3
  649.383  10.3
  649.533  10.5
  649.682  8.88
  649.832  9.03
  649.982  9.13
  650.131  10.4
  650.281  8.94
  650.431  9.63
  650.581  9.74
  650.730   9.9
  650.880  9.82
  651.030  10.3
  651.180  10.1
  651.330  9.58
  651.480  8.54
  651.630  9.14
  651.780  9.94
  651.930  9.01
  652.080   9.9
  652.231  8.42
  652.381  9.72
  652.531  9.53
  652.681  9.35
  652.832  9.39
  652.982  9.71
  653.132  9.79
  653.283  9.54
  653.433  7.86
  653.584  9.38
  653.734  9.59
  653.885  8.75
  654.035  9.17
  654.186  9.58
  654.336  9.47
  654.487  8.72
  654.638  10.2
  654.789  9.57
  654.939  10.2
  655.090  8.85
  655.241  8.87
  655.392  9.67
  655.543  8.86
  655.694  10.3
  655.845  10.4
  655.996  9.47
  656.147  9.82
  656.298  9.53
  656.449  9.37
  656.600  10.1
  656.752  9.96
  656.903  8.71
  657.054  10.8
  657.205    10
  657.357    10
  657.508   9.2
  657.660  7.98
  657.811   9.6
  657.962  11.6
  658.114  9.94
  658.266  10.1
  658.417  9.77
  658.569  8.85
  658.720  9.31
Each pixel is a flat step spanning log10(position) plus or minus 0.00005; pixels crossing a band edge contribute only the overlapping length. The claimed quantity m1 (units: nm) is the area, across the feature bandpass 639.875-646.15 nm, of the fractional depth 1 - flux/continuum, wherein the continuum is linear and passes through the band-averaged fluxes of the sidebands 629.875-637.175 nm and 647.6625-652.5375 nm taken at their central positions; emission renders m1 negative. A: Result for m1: 0.40 nm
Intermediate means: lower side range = 9.39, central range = 8.94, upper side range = 9.66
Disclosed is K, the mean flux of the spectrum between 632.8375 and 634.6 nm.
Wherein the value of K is 9.6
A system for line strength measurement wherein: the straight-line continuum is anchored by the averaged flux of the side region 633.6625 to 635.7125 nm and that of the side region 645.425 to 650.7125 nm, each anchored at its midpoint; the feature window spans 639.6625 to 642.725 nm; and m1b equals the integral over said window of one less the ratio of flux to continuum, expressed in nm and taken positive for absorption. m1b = 0.38 nm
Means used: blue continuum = 9.57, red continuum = 9.67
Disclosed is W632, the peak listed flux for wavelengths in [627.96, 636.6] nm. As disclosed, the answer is 11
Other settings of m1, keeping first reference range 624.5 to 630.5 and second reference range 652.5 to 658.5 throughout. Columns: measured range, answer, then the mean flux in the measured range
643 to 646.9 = 0.061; 9.37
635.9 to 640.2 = 0.035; 9.42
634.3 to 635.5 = -0.012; 9.57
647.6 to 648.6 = -0.004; 9.57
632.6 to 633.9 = -0.042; 9.78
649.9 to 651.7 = -0.010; 9.6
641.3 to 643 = 0.056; 9.2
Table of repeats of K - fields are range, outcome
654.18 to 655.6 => 9.4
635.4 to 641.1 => 9.05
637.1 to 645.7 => 9.11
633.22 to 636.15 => 9.6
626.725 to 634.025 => 9.49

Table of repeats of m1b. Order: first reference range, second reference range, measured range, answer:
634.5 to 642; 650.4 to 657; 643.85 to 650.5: -0.205 nm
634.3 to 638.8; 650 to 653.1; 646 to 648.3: 0.018 nm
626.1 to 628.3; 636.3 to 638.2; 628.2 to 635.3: 0.114 nm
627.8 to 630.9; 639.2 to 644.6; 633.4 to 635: -0.071 nm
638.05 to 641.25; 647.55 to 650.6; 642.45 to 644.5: -0.049 nm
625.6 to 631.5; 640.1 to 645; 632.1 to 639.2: -0.349 nm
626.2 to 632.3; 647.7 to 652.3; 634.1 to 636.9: 0.052 nm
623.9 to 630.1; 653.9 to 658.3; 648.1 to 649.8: -0.053 nm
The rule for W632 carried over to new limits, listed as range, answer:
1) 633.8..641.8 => 11.6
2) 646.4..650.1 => 10.7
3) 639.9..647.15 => 10.9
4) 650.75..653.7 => 10.3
